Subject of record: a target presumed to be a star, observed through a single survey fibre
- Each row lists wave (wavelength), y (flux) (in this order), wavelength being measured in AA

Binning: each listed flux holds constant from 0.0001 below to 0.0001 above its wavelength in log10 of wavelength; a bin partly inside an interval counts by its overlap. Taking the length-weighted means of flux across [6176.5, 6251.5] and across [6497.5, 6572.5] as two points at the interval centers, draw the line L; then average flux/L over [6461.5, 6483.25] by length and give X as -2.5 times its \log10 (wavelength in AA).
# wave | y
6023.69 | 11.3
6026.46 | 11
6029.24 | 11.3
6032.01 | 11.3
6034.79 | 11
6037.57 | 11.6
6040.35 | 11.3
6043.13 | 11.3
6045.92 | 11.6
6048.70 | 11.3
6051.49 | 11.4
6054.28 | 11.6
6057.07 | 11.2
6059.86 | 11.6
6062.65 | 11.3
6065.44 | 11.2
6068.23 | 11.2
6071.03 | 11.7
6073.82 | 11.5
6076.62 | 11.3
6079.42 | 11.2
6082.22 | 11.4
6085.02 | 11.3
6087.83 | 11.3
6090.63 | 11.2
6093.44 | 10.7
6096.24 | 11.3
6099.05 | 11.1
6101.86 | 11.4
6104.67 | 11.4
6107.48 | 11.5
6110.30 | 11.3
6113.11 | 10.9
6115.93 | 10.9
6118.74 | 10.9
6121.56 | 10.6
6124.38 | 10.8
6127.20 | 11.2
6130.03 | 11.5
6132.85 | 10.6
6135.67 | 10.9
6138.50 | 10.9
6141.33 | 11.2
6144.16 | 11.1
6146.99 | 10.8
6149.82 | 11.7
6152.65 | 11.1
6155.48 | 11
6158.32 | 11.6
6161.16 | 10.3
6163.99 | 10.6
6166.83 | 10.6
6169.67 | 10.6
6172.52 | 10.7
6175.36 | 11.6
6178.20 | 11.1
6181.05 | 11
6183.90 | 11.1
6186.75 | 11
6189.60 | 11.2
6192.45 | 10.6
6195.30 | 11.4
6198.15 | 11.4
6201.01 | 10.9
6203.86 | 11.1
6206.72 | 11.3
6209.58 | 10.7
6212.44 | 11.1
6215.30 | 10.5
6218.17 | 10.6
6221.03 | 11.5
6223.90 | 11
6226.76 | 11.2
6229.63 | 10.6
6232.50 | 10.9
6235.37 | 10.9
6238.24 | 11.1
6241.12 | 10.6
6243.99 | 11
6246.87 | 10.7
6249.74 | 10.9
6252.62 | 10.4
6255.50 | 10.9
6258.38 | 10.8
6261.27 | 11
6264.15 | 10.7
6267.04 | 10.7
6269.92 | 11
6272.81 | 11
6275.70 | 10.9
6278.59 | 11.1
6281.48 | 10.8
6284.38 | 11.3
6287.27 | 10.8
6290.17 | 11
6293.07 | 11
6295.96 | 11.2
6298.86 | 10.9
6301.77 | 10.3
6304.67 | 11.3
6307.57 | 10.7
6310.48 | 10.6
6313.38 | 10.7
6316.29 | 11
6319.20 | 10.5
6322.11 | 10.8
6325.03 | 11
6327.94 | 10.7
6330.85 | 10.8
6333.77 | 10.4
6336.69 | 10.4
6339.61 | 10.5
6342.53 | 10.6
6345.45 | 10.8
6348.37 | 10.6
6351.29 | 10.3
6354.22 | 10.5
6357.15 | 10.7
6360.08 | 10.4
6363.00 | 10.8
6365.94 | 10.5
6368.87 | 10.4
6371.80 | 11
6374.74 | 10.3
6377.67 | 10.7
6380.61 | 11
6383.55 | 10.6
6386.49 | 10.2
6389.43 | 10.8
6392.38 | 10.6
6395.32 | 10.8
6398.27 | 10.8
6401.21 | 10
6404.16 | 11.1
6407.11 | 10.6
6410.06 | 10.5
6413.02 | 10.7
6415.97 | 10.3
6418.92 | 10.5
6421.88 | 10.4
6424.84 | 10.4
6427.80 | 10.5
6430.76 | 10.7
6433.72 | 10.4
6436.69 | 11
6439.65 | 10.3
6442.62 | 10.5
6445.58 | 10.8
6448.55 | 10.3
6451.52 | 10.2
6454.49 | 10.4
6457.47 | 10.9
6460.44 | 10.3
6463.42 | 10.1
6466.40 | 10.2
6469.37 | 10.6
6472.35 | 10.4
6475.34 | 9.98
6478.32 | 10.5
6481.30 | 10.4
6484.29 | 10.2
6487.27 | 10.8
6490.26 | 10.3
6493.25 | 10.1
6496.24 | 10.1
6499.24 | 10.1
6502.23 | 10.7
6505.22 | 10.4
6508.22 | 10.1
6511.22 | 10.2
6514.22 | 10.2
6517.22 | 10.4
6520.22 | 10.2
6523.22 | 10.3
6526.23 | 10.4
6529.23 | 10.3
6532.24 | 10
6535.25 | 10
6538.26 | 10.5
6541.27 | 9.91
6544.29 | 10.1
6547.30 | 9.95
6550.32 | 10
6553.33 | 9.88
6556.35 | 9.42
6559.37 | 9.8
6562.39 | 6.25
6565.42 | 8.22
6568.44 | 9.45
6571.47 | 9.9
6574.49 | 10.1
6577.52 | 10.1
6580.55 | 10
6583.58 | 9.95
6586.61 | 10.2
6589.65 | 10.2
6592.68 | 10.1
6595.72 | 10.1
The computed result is -0.02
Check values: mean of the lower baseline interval 11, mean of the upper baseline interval 9.87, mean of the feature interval 10.3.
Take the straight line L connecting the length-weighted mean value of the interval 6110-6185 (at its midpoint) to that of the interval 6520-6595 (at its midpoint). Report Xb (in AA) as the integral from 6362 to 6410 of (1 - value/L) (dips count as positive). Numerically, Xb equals -1.6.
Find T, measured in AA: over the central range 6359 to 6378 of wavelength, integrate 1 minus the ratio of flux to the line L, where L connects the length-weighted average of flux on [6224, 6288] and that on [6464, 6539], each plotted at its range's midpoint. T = 0.1 AA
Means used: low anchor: 10.9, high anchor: 10.3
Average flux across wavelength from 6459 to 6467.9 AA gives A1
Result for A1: 10.2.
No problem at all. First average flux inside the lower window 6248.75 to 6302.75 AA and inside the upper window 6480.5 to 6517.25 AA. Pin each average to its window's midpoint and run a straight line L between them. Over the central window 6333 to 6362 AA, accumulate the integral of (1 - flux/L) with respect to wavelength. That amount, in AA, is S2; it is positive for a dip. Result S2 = 0.46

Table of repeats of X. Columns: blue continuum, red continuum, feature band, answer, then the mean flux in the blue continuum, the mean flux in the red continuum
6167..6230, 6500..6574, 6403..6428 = -0.029 mag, 11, 9.86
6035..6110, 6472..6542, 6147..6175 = 0.018 mag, 11.3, 10.3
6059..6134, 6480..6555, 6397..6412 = -0.012 mag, 11.2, 10.2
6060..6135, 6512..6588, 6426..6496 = -0.035 mag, 11.2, 9.82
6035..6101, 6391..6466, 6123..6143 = 0.016 mag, 11.3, 10.5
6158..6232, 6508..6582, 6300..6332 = -0.020 mag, 11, 9.82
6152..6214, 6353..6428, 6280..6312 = -0.013 mag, 11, 10.6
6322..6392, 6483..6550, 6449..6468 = 0.002 mag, 10.6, 10.2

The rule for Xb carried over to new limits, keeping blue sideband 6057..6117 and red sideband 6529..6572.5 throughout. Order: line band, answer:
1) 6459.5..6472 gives -0.6 AA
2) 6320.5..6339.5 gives -0.5 AA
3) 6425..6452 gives -1.5 AA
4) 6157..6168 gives 0.2 AA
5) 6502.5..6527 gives -1.5 AA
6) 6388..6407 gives -1.0 AA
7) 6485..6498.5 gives -0.7 AA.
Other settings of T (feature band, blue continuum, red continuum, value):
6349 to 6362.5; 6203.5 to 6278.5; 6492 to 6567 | 0.0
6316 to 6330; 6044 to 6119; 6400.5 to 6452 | 0.0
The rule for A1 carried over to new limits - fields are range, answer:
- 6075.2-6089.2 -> 11.3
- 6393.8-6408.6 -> 10.7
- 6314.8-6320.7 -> 10.7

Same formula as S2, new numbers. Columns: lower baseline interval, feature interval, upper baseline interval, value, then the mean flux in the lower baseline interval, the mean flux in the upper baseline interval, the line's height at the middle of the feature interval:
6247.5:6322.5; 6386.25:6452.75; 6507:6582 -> -1.45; 10.9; 9.83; 10.3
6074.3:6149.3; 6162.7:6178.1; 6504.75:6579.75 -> 0.13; 11.1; 9.84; 10.9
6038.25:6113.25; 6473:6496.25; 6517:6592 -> -0.65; 11.3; 9.81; 10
